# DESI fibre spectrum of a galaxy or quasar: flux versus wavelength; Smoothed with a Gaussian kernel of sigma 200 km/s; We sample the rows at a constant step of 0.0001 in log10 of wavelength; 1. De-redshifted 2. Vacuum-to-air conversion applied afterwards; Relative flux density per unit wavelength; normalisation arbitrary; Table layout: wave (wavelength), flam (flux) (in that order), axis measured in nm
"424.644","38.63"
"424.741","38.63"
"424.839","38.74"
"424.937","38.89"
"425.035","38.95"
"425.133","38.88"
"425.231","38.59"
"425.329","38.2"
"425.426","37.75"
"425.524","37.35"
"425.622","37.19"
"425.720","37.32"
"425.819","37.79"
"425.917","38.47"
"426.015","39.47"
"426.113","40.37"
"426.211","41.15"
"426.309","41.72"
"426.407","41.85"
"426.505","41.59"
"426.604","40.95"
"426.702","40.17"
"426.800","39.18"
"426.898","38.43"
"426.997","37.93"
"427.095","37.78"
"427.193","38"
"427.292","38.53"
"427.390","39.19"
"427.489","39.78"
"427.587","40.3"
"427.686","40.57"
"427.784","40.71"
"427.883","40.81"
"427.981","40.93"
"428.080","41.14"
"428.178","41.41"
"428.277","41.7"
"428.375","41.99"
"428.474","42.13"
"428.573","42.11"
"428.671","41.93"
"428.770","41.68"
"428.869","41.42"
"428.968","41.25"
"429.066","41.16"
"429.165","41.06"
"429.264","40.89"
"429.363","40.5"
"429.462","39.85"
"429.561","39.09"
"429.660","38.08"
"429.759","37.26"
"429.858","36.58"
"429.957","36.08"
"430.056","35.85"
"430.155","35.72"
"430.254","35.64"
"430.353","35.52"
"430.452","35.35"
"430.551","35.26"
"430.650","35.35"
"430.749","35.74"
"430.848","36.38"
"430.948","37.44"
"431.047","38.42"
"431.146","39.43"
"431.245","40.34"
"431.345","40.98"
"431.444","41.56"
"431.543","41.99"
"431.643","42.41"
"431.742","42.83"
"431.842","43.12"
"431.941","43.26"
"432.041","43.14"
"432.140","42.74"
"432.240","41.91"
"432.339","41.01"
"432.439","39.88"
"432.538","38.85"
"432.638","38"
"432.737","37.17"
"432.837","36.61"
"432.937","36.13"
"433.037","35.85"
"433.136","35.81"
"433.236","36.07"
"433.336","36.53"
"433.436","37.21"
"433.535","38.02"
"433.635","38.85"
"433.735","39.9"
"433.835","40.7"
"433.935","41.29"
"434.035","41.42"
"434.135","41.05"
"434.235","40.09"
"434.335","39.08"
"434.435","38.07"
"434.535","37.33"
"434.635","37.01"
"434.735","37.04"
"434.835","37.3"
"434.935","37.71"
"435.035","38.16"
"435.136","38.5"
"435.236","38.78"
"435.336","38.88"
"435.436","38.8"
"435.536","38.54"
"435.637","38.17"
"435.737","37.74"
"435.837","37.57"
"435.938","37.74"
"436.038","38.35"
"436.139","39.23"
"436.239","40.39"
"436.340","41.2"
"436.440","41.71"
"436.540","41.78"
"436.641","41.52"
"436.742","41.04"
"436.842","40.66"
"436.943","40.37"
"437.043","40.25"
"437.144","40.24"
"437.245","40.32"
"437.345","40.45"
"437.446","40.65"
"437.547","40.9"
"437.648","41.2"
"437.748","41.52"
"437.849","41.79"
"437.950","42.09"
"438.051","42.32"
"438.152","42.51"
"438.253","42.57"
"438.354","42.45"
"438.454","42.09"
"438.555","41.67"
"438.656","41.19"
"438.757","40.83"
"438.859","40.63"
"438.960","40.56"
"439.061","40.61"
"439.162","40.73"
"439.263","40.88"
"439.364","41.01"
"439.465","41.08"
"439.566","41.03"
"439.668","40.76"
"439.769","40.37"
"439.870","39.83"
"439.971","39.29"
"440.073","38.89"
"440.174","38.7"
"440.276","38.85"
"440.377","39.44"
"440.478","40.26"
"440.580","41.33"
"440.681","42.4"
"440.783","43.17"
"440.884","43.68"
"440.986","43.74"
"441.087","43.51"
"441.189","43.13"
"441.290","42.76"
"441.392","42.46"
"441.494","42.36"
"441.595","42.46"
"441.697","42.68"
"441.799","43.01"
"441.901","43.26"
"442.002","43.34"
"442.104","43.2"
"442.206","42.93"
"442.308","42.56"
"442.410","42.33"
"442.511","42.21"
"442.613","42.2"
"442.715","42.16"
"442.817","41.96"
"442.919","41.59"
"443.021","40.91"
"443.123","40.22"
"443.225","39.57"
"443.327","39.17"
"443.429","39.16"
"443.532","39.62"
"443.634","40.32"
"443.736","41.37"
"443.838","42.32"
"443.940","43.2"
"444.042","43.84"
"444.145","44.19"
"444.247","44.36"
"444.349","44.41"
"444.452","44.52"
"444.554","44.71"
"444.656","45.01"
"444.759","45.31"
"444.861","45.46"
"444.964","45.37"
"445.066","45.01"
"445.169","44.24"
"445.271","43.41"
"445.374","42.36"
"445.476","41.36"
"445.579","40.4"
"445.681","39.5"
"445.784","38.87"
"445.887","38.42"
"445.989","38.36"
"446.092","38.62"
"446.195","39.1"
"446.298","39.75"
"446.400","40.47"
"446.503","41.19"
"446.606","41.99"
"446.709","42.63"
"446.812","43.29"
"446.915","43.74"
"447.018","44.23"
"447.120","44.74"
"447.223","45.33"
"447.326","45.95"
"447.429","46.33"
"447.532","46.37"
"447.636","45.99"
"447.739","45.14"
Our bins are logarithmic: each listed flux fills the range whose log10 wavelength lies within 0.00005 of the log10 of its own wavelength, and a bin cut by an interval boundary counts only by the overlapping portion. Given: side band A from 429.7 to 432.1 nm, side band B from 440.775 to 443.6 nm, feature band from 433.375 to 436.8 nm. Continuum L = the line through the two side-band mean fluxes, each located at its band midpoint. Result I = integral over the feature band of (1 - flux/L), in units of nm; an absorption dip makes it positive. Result 0.07 nm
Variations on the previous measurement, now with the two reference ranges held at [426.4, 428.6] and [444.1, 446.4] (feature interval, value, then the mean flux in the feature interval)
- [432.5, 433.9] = 0.115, 37.6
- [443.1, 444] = 0.033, 40.6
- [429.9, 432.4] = 0.098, 39.1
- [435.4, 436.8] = 0.058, 39.6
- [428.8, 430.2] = 0.053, 38.9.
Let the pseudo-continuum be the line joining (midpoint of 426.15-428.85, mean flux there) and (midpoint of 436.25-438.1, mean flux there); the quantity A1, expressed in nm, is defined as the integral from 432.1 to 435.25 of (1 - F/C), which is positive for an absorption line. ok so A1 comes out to 0.18 nm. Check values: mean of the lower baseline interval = 40.5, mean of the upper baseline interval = 41.1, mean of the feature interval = 38.5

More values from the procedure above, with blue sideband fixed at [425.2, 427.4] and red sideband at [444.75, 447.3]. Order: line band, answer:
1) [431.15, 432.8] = -0.05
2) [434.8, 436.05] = 0.07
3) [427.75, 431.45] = 0.04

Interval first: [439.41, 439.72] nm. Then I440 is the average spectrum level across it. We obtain 40.9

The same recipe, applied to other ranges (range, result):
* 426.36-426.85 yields 40.8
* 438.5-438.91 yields 41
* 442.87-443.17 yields 40.9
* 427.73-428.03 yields 40.9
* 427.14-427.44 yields 38.5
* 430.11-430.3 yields 35.7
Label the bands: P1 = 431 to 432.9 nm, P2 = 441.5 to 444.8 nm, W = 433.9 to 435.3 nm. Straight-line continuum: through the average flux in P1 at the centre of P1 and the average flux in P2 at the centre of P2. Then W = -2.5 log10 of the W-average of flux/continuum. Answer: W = 0.06 mag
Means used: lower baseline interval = 40.7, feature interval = 38.7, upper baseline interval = 42.4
